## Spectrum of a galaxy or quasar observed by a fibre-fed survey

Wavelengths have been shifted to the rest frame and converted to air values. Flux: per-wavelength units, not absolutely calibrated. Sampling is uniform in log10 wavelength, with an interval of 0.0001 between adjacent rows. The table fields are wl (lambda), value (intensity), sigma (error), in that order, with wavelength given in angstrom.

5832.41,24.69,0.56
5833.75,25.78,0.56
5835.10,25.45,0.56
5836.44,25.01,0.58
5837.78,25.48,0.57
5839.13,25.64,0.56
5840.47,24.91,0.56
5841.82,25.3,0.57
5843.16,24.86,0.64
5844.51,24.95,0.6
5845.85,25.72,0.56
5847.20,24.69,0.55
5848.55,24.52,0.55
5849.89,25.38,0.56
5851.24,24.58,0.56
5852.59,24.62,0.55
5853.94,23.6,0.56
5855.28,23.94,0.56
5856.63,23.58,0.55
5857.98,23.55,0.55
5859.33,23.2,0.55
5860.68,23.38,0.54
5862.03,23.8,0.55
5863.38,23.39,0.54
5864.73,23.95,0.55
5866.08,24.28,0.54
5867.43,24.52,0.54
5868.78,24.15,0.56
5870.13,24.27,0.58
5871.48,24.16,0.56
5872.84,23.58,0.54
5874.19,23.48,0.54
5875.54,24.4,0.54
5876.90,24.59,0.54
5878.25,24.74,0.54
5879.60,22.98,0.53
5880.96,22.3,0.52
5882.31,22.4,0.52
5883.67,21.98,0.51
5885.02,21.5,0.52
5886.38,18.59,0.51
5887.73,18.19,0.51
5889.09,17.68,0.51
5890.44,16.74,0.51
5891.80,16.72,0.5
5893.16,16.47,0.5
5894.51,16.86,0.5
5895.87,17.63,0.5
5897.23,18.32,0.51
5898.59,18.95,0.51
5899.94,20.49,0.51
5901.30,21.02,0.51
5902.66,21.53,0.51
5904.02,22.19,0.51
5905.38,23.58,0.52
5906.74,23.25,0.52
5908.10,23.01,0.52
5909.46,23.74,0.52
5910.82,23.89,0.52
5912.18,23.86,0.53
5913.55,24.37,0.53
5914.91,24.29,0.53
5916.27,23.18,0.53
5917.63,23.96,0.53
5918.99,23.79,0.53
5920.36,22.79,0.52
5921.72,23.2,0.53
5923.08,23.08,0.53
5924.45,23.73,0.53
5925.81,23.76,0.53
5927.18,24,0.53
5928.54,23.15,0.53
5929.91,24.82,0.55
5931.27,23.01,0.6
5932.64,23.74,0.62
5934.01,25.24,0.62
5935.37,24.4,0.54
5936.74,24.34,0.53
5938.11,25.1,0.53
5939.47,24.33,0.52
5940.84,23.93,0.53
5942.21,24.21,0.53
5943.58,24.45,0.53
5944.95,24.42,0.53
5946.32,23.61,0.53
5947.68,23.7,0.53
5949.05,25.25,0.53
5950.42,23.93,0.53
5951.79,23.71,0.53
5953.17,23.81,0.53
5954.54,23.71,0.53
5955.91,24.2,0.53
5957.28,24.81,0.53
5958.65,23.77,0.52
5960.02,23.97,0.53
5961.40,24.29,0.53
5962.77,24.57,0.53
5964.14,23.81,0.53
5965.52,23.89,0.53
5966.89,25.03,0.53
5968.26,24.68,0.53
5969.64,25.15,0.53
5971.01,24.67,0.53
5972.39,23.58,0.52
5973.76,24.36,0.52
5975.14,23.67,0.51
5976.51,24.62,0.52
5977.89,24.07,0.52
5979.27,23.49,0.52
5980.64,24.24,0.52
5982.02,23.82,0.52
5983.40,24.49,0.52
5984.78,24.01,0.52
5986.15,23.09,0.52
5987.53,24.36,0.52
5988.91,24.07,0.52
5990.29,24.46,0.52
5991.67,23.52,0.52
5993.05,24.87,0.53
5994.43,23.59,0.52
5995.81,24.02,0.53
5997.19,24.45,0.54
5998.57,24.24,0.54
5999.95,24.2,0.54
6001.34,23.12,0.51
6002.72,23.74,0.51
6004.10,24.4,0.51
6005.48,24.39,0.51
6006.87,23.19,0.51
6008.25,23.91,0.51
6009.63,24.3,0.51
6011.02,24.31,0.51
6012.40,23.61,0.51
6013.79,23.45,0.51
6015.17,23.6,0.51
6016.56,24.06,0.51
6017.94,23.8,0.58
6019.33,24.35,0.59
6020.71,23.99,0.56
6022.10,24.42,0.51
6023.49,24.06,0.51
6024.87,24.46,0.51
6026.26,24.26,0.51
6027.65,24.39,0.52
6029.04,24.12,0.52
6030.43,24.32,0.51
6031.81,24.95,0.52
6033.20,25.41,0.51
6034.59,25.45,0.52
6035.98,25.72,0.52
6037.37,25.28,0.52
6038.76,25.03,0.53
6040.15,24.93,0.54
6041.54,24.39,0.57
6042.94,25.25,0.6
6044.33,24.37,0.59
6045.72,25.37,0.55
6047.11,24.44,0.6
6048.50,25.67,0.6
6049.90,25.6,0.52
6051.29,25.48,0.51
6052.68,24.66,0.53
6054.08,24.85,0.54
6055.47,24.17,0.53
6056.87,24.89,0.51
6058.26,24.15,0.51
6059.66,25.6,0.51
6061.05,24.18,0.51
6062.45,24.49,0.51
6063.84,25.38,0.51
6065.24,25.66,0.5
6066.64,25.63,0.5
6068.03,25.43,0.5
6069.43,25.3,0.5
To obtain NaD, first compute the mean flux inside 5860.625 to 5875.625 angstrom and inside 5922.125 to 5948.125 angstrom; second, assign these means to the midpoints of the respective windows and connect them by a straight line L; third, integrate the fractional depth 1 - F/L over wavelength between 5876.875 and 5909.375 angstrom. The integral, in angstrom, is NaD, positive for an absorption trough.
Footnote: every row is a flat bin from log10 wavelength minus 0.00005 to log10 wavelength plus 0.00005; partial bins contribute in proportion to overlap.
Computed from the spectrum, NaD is 4.78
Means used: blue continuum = 24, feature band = 20.5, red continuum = 24.1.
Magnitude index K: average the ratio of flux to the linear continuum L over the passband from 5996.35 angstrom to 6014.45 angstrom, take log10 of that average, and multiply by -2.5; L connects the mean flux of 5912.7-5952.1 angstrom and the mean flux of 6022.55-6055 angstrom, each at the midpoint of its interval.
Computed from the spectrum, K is 0.03 mag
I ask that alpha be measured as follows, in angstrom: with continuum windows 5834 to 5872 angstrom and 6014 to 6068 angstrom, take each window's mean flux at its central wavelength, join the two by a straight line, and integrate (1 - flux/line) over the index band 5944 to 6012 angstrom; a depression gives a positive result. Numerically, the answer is 1.5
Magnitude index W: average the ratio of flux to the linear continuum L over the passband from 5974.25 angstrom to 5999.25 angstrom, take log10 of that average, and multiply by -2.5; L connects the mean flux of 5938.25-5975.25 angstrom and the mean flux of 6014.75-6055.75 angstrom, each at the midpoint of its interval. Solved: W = 0.02 mag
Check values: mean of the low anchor 24.2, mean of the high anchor 24.7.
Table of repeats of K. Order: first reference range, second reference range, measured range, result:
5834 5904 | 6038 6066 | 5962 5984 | -0.01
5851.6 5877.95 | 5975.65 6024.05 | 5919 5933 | 0.02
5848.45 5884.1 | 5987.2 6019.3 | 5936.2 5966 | -0.01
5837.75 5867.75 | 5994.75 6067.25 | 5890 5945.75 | 0.09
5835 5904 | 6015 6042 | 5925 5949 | -0.03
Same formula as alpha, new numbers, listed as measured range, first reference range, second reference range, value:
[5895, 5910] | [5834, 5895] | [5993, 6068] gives 1.4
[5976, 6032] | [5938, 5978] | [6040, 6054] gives 1.3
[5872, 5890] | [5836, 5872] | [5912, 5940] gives 1.7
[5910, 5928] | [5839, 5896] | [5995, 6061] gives -0.3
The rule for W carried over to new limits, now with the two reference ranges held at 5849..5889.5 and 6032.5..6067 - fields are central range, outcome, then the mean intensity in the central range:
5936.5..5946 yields -0.02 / 24.4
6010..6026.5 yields 0.03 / 24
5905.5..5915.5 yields -0.01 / 23.7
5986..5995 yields 0.02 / 24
